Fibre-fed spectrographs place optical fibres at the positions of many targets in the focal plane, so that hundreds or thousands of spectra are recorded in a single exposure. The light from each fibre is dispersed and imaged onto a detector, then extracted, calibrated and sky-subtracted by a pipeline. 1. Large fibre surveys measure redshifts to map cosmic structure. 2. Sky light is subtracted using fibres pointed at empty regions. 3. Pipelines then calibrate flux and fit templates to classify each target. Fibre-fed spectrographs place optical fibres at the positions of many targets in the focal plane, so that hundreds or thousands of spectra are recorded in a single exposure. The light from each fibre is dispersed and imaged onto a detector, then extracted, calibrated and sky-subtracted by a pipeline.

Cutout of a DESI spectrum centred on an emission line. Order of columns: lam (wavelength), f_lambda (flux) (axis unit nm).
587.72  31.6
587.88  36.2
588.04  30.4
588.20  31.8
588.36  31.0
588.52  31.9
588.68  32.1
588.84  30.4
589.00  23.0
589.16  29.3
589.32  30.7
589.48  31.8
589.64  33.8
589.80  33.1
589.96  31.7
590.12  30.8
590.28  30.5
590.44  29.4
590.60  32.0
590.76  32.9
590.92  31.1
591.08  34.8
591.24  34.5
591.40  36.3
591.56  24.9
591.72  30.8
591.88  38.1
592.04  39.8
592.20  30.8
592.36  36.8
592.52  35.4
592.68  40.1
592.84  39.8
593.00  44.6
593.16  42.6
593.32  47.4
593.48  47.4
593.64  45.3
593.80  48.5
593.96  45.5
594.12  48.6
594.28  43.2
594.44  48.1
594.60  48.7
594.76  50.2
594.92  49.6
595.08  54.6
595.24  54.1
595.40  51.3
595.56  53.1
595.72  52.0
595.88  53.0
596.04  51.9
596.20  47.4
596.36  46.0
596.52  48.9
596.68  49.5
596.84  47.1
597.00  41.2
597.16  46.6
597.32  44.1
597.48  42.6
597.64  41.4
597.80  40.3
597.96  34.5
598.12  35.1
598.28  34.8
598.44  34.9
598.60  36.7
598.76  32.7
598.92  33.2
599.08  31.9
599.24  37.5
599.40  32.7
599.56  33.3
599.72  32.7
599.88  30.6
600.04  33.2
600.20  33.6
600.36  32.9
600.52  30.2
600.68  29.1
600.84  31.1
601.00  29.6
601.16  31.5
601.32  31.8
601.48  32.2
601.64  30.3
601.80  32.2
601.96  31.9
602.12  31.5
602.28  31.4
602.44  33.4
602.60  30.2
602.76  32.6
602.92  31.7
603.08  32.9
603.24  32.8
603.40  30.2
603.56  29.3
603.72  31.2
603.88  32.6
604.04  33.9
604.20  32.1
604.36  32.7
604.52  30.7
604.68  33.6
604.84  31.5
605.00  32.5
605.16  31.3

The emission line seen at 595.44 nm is Mg II 2798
